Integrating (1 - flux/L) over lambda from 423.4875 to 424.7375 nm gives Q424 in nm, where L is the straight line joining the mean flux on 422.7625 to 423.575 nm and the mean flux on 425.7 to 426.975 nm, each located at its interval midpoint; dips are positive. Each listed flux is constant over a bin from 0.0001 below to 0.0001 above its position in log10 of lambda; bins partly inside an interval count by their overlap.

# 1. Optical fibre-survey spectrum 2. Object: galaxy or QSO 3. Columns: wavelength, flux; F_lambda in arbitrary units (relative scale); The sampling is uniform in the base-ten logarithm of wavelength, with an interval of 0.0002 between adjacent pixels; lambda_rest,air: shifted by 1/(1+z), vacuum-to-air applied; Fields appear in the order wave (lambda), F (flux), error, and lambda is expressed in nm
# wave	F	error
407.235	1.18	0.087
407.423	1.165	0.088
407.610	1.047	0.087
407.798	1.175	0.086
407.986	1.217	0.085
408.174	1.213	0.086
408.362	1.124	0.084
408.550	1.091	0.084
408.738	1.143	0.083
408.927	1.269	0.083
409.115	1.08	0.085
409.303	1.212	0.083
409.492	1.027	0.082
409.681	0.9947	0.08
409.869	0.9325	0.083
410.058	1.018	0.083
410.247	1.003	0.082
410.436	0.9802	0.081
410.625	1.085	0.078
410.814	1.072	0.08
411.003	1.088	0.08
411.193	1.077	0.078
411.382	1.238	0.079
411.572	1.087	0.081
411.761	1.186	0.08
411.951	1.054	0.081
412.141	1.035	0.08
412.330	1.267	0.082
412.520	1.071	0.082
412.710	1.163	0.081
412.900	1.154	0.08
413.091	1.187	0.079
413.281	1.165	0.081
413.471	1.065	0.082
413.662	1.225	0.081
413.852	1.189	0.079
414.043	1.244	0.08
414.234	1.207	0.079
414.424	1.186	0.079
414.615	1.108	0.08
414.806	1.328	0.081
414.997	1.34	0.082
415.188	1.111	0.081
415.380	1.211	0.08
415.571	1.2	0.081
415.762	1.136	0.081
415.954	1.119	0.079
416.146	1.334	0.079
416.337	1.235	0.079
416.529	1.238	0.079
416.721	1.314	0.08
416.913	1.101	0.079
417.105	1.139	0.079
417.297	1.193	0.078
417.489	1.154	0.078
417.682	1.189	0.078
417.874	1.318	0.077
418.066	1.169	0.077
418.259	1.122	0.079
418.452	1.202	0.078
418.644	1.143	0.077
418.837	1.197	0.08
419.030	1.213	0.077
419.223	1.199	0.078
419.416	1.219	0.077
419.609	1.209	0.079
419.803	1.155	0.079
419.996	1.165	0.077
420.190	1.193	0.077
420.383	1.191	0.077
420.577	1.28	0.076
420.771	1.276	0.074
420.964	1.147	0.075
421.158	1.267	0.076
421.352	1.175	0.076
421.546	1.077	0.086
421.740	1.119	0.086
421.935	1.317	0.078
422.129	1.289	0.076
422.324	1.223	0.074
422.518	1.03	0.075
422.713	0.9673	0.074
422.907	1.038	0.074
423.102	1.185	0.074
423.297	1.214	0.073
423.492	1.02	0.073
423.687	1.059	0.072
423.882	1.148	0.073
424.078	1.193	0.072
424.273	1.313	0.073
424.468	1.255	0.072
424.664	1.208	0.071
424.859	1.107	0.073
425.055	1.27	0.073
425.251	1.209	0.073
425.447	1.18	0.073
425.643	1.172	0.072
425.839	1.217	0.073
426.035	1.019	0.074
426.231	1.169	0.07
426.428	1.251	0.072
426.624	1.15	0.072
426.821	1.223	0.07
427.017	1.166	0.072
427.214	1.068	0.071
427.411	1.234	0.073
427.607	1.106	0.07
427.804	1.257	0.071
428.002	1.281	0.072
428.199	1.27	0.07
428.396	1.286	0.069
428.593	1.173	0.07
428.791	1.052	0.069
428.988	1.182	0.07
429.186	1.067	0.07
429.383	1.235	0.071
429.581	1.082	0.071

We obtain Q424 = -0.06 nm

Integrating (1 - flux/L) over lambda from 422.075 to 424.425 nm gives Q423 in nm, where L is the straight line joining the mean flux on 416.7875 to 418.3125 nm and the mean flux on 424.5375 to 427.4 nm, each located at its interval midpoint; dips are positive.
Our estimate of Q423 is 0.07 nm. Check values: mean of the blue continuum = 1.18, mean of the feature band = 1.14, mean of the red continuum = 1.17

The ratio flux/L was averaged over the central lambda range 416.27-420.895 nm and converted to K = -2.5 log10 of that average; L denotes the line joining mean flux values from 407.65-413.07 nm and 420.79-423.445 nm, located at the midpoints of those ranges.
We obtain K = -0.05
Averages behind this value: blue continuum 1.11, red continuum 1.16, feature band 1.2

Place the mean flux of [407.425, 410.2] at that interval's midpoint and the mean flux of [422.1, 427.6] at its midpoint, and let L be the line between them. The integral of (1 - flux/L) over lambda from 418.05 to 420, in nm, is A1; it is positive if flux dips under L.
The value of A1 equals -0.07 nm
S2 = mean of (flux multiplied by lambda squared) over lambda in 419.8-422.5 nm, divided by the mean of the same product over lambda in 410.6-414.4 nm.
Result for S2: 1.1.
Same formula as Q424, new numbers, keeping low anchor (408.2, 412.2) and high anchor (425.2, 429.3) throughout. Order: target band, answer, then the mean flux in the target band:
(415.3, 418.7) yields -0.22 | 1.2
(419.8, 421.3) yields -0.09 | 1.21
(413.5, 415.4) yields -0.17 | 1.21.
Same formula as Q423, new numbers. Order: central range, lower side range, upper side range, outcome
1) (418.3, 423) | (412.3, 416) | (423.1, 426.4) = 0.00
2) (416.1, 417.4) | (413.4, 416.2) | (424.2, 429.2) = -0.02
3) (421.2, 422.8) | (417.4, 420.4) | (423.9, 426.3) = 0.05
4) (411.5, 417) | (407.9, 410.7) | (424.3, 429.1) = -0.30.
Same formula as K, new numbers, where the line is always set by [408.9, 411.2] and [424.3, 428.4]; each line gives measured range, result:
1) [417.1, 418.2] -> -0.07 mag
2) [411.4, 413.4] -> -0.06 mag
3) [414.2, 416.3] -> -0.10 mag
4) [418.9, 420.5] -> -0.05 mag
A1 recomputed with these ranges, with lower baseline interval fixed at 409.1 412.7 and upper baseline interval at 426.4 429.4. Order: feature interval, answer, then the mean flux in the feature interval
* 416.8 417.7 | -0.03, 1.15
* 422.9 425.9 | -0.04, 1.18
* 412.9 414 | -0.07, 1.17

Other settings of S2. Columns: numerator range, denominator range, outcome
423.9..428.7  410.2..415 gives 1.12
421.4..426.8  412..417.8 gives 1.02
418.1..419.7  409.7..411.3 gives 1.20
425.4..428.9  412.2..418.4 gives 1.05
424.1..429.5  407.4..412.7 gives 1.17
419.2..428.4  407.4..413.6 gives 1.13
